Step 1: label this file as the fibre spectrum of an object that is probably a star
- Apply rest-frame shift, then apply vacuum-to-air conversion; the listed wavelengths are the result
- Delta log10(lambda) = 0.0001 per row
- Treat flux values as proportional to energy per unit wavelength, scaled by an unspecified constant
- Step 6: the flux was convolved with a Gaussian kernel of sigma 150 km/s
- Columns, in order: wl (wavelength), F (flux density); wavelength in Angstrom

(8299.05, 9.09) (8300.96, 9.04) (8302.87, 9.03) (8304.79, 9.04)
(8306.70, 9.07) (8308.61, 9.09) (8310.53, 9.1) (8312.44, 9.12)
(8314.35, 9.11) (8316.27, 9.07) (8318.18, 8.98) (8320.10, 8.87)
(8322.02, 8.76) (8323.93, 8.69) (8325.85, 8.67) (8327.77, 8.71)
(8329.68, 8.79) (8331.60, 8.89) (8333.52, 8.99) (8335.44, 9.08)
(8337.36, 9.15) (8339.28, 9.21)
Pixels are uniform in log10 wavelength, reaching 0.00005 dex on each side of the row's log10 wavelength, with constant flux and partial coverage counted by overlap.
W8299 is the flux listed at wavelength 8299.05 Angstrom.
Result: 9.09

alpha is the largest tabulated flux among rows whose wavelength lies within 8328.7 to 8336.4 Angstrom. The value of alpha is 9.08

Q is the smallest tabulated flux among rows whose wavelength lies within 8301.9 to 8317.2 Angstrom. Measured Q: 9.03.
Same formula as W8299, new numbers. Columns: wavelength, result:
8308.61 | 9.09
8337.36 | 9.15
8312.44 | 9.12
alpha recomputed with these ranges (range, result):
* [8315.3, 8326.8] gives 9.07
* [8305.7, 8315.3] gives 9.12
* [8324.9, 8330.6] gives 8.79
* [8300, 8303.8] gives 9.04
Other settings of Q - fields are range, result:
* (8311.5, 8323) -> 8.76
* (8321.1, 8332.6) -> 8.67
